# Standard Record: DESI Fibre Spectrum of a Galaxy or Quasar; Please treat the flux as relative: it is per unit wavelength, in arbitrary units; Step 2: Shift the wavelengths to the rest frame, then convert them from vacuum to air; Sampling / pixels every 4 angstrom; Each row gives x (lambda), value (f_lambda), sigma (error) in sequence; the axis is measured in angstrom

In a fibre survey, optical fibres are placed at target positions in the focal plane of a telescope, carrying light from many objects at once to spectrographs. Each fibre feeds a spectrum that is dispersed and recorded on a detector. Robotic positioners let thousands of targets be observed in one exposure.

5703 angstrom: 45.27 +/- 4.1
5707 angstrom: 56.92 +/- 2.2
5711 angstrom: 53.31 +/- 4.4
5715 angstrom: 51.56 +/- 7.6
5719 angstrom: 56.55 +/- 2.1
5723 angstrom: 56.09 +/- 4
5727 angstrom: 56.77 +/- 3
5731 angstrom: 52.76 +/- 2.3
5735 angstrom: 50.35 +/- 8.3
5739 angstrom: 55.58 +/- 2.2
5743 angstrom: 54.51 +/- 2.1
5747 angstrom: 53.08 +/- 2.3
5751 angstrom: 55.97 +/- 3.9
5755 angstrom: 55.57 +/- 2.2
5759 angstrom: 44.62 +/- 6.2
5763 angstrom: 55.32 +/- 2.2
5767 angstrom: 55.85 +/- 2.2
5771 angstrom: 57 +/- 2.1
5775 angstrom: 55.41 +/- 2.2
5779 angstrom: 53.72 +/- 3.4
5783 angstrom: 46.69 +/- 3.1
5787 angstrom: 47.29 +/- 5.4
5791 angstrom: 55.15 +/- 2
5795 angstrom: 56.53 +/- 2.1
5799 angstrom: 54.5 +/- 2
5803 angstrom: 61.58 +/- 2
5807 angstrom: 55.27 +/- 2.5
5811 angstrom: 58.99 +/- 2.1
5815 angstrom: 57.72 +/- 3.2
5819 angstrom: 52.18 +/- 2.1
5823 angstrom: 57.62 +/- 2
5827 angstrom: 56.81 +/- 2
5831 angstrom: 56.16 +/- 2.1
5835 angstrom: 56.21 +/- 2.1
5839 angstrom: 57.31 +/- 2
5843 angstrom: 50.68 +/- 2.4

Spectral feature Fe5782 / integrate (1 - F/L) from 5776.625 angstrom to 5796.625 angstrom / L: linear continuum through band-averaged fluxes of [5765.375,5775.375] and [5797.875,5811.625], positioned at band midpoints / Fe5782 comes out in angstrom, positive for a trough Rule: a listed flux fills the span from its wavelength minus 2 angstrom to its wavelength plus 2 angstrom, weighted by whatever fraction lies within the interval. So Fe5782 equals 1.77 angstrom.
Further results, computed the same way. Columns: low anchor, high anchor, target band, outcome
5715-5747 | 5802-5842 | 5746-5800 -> 2.1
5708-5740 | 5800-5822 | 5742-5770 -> 0.8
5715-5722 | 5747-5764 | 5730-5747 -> 0.2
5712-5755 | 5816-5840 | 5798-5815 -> -0.6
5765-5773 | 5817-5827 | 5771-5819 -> 0.9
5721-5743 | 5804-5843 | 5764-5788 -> 1.0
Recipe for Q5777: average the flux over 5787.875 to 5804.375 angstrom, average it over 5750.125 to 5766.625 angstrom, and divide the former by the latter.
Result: 1.06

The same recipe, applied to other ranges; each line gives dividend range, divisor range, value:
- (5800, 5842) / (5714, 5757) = 1.04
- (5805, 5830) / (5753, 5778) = 1.05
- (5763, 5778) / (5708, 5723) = 1.03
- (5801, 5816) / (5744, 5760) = 1.10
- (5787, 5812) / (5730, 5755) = 1.04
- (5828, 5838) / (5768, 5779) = 1.01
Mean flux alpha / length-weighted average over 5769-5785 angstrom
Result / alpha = 53.2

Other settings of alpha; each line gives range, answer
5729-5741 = 52.9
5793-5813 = 57.4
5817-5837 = 55.8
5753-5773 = 53.7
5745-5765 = 52.9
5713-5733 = 54.7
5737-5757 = 54.9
